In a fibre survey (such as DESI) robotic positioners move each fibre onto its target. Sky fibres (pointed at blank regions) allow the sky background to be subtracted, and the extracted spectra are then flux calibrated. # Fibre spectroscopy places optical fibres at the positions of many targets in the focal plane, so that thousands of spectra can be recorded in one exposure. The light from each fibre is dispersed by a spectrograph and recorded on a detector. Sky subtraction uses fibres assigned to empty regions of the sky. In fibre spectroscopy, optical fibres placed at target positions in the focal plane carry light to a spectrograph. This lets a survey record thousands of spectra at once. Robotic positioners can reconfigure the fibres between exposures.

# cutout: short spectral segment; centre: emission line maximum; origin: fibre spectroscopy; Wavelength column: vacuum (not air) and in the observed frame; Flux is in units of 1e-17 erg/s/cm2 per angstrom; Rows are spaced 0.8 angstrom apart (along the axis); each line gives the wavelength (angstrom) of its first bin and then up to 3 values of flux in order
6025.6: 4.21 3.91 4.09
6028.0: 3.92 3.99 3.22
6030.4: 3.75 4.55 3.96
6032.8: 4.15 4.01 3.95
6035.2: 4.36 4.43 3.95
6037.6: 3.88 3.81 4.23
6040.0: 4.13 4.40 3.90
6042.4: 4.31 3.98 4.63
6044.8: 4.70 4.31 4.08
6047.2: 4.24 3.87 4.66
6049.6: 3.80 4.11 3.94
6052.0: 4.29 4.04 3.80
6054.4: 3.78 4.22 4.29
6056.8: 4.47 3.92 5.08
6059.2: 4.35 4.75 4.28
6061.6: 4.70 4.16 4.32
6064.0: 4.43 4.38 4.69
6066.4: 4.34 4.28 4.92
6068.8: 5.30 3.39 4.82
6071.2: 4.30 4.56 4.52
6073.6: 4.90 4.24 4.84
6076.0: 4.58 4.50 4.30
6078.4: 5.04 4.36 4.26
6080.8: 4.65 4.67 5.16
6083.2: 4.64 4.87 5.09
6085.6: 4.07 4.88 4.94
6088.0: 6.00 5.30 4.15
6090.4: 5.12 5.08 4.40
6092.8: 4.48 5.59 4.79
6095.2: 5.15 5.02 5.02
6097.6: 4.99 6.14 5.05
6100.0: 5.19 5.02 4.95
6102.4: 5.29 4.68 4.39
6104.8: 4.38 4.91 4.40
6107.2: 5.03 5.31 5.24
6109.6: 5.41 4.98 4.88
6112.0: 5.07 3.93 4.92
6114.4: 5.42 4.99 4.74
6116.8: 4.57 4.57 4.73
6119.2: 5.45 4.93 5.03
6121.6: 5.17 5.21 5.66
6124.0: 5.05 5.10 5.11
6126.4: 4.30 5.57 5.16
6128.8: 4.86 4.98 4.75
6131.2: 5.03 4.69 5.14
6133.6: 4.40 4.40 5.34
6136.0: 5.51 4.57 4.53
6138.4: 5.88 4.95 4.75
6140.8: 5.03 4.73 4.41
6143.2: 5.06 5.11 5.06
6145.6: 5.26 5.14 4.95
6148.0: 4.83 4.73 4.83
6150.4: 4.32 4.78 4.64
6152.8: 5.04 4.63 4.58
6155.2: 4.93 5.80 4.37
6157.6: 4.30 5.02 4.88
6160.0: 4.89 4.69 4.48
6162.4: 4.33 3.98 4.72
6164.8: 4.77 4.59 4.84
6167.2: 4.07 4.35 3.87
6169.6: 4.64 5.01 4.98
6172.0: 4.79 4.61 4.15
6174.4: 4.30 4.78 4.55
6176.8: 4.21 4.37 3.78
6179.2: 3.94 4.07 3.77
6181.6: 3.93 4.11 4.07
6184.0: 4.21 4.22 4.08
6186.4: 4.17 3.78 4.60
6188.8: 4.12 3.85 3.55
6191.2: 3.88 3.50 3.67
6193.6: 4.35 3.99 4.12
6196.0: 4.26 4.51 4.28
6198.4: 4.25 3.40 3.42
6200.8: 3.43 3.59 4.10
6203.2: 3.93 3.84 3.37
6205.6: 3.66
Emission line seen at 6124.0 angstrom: C III] 1909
